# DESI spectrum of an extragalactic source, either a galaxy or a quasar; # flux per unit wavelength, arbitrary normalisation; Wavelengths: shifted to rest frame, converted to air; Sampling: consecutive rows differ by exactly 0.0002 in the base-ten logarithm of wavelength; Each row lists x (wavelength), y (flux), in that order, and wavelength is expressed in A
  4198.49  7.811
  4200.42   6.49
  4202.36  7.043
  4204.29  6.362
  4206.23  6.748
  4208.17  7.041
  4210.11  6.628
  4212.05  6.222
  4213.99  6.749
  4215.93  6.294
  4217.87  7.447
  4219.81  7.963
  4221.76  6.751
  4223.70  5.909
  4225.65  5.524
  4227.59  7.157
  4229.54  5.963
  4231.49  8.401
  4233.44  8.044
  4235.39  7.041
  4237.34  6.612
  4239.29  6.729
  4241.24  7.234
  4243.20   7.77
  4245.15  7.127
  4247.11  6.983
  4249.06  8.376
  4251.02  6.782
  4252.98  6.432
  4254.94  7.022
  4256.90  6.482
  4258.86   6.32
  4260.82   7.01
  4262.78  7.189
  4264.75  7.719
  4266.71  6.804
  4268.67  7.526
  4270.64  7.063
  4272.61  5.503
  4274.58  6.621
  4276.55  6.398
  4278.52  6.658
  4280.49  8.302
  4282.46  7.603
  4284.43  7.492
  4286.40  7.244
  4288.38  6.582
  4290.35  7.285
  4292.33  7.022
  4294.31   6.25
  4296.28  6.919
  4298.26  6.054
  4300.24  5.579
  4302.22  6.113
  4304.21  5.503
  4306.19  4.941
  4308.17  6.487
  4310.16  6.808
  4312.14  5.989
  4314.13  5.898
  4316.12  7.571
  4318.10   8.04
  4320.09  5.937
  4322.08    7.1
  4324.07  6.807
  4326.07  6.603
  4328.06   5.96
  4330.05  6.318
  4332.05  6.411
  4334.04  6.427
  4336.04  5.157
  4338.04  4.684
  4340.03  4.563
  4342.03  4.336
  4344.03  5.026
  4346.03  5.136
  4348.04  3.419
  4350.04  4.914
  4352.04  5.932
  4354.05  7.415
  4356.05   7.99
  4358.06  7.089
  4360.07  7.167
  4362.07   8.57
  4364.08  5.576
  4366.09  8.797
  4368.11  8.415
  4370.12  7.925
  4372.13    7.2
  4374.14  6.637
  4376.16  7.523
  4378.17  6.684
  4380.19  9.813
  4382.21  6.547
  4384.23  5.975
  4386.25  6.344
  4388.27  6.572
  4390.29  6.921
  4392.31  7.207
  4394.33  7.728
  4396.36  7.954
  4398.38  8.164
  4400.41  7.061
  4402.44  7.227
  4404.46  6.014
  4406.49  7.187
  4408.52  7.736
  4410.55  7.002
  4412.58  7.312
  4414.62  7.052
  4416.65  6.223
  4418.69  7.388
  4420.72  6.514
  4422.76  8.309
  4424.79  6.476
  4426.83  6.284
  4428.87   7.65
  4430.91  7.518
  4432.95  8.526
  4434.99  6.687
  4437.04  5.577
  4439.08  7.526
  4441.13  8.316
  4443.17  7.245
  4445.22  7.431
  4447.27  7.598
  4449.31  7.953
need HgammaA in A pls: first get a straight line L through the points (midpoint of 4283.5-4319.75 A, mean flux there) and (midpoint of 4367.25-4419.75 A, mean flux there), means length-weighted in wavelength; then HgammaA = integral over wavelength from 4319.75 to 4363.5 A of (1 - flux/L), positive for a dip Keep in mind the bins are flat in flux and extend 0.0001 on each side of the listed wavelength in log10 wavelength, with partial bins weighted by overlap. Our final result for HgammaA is 5.1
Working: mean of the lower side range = 6.53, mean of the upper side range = 7.22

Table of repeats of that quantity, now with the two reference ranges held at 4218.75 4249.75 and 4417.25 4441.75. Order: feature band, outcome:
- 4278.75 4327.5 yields 3.2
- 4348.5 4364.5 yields 0.9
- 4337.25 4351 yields 4.9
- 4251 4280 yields 1.3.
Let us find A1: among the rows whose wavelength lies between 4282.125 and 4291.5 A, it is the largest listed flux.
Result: 7.603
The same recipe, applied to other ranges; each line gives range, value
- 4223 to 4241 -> 8.401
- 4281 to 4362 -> 8.04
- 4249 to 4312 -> 8.376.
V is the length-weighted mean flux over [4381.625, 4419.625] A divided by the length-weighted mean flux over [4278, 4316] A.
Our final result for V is 1.07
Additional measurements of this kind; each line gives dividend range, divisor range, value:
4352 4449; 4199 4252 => 1.05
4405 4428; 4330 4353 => 1.37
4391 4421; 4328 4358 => 1.28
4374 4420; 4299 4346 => 1.19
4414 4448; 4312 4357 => 1.20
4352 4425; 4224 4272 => 1.03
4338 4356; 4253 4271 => 0.75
